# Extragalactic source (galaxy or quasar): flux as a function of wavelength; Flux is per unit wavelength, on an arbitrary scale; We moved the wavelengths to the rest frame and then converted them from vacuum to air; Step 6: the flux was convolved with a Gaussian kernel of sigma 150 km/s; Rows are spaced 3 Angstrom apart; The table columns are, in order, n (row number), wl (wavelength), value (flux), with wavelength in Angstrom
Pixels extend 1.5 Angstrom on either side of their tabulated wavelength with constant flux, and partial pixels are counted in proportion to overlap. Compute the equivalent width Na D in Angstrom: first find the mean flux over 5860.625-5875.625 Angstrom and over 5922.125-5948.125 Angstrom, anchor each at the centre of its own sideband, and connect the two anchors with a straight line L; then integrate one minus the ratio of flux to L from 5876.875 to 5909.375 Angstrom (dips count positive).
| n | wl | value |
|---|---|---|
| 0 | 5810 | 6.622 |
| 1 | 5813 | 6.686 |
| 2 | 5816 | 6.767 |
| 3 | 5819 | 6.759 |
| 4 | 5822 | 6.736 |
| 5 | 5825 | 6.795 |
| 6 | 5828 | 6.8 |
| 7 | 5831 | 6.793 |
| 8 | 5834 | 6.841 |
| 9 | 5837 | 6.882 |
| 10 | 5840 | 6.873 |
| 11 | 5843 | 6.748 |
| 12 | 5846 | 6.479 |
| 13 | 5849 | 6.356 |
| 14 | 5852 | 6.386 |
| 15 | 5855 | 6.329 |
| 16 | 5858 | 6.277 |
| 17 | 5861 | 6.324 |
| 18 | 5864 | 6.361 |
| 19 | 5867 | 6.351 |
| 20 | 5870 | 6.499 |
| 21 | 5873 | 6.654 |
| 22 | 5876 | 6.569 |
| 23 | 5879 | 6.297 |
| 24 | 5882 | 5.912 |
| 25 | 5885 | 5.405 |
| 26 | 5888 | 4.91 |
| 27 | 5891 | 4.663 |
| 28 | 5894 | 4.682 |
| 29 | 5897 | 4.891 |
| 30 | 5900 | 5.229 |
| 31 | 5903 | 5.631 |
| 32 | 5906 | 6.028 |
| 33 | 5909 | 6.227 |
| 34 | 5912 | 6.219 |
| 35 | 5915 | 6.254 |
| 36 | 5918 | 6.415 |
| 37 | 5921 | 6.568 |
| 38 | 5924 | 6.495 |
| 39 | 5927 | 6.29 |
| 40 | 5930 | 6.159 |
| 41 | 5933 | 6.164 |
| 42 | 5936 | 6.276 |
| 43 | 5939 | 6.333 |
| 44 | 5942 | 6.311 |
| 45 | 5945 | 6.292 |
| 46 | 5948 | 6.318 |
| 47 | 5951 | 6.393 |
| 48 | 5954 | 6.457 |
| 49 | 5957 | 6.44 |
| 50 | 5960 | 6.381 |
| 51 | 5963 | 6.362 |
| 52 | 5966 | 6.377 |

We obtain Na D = 4.87 Angstrom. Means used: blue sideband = 6.46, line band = 5.44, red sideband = 6.3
